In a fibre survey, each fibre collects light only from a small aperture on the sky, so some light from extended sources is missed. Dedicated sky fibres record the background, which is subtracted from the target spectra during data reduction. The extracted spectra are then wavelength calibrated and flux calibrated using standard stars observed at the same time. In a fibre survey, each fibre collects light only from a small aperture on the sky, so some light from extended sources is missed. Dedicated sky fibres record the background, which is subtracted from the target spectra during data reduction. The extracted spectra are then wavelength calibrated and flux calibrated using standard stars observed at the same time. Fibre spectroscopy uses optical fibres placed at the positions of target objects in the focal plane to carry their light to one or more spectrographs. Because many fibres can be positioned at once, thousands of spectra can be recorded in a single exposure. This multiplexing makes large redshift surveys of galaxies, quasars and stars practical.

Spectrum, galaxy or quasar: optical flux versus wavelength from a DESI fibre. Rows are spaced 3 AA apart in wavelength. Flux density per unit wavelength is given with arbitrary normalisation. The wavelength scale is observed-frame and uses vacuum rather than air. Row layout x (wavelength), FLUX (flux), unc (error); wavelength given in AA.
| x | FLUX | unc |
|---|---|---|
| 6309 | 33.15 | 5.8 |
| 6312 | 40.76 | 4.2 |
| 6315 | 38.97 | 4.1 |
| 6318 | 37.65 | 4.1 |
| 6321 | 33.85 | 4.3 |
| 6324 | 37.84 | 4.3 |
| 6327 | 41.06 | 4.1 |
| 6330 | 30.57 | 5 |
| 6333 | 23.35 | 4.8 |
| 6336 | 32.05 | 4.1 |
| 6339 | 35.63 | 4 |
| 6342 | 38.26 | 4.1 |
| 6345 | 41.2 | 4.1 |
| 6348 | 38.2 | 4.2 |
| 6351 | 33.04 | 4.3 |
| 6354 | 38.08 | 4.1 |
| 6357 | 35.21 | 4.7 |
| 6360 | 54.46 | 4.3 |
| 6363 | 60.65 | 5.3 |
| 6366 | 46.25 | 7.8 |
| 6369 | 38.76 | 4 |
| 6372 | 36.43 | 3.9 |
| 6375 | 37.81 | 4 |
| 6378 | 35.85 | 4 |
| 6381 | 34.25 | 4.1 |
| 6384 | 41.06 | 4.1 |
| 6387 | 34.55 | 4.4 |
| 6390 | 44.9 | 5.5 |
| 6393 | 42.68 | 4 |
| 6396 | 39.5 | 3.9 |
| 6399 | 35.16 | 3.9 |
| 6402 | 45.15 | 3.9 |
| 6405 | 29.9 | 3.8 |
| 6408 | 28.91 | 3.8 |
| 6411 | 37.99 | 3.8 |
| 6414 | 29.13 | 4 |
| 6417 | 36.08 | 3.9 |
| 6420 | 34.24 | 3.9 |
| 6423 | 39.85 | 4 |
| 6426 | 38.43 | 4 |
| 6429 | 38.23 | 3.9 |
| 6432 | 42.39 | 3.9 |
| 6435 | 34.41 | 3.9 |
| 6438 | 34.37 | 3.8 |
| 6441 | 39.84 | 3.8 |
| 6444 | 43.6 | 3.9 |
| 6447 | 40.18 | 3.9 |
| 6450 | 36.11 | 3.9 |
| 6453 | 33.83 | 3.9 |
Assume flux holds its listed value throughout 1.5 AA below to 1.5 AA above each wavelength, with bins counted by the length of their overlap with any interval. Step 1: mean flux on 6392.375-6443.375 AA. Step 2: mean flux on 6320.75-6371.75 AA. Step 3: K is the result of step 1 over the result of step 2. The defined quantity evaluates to 0.9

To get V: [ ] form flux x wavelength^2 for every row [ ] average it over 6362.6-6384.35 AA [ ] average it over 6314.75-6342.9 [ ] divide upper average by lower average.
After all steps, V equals 1.2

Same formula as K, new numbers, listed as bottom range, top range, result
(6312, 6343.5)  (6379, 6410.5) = 1.07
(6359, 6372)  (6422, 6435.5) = 0.81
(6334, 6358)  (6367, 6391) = 1.05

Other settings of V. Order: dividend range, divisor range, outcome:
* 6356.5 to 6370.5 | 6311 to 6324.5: 1.29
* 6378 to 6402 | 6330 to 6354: 1.15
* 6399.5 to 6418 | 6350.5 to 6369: 0.78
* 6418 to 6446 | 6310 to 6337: 1.13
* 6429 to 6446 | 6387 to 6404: 0.97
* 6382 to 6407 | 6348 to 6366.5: 0.89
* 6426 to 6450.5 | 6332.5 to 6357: 1.12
